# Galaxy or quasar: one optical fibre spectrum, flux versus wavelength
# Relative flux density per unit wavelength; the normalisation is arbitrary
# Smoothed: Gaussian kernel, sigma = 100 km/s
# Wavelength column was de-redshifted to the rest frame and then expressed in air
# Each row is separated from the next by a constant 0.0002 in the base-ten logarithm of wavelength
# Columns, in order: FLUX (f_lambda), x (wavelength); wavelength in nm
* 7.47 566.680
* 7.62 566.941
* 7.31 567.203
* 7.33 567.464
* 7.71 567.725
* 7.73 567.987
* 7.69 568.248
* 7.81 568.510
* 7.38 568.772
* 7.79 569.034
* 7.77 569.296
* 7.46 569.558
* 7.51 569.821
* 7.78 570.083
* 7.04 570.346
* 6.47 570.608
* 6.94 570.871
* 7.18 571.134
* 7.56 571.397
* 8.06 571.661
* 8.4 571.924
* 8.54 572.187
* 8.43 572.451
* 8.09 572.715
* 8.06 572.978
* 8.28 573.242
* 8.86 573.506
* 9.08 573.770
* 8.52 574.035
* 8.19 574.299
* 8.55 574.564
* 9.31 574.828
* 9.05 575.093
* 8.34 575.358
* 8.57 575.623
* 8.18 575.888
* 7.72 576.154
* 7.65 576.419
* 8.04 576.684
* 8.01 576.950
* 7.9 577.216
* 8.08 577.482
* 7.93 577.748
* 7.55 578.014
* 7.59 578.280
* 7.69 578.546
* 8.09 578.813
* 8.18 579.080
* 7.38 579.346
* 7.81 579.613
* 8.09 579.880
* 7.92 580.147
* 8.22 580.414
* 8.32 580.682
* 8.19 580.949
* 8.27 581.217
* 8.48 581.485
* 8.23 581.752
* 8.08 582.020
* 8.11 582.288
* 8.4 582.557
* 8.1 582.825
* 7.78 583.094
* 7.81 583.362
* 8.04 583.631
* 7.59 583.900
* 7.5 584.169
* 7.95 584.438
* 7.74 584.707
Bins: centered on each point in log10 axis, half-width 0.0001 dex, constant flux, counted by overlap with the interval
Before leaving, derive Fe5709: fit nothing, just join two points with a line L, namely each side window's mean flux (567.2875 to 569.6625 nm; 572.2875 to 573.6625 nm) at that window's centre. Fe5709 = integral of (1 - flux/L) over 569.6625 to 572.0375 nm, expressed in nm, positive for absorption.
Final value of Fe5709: 0.174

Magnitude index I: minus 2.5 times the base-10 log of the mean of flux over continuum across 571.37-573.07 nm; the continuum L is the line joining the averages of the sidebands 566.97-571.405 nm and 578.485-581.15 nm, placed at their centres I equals -0.08 mag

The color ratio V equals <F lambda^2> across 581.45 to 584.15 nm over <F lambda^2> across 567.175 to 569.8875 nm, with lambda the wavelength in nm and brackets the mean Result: 1.11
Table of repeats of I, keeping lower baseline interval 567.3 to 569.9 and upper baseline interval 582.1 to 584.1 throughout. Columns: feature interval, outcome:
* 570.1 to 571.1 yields 0.10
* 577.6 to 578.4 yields 0.02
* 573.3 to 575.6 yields -0.13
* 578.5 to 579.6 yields 0.00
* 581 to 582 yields -0.05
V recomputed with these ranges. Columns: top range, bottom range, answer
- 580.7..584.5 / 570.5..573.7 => 1.05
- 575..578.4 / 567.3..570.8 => 1.10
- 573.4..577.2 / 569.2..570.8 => 1.17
